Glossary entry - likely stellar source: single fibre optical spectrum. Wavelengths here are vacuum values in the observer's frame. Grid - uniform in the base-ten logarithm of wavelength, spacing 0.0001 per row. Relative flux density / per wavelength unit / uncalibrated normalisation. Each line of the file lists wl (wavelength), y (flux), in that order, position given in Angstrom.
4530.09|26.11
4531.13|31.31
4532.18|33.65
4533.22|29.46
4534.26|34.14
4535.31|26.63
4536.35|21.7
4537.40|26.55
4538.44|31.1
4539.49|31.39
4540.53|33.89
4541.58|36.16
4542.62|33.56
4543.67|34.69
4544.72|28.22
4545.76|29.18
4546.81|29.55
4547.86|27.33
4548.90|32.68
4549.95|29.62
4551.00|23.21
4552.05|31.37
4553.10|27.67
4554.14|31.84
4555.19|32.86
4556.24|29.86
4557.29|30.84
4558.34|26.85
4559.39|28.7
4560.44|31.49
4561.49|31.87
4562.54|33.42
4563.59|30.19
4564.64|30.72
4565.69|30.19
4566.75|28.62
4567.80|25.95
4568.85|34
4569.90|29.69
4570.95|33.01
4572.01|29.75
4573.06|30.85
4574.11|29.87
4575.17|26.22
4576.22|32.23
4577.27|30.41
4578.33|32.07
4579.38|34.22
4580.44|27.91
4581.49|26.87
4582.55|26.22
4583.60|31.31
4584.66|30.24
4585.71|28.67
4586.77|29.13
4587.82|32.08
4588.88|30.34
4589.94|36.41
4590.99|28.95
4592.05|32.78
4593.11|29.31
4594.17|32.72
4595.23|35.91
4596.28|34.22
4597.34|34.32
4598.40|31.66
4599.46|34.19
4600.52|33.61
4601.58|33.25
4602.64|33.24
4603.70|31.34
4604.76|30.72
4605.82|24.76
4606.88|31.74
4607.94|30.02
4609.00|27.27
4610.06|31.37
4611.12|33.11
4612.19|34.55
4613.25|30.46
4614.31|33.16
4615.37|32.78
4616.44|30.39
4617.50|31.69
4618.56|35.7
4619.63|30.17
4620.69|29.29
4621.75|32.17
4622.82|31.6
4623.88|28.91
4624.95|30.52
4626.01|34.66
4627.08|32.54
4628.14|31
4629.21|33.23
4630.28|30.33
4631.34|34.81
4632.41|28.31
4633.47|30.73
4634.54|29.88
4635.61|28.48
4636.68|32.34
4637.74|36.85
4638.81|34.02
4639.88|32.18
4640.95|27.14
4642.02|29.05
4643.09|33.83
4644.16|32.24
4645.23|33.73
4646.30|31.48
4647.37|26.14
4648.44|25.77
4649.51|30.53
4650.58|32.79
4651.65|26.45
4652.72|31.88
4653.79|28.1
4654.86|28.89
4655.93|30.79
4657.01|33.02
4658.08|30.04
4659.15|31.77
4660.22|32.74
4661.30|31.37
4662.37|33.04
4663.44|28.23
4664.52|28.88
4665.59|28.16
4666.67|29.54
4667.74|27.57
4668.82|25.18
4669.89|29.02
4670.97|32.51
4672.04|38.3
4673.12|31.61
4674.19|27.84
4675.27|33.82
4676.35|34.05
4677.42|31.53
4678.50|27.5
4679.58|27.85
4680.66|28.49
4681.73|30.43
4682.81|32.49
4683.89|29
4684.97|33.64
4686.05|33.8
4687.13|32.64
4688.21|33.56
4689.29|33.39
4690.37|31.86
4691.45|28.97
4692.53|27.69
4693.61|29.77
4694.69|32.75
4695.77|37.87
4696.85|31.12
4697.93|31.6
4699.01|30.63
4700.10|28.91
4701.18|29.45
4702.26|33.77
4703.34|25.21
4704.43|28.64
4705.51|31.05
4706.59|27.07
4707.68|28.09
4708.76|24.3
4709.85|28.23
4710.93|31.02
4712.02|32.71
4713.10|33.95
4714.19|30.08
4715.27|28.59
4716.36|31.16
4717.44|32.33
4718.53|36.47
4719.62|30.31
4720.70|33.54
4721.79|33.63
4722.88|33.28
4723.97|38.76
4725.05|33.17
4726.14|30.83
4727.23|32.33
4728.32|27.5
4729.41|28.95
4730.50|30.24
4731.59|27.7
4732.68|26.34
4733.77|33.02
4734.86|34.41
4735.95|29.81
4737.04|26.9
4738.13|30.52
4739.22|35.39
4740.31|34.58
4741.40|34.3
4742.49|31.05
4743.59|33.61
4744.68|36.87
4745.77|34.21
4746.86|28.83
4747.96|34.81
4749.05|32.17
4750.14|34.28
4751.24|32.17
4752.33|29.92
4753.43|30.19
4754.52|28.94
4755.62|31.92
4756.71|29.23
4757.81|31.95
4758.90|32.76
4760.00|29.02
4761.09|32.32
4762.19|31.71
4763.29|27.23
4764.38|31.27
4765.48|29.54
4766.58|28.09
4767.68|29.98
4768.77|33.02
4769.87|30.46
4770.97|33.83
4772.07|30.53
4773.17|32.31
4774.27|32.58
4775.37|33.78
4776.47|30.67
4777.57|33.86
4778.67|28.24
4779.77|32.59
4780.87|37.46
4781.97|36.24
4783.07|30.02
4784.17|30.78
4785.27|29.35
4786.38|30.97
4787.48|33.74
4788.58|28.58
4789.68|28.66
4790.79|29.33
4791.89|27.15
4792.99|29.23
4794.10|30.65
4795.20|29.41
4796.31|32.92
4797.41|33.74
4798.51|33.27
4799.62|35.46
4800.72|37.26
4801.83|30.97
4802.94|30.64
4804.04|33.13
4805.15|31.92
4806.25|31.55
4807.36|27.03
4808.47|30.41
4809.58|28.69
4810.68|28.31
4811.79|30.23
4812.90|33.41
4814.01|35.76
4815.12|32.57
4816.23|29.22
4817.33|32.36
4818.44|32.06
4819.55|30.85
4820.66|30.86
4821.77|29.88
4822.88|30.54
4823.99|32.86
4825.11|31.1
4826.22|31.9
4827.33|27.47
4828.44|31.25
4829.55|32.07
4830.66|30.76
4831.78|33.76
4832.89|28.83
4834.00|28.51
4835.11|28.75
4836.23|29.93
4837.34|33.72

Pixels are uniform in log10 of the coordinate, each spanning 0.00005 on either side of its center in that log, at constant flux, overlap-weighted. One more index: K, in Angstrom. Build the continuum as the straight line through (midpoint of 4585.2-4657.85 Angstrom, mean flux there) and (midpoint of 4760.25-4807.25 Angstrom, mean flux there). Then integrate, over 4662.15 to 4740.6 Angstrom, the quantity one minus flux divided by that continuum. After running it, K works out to 1.3 Angstrom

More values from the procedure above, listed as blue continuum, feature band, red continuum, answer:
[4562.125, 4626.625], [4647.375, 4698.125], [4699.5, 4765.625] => 0.7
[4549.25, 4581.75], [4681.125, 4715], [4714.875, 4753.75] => 0.9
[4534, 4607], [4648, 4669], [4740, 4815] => 0.8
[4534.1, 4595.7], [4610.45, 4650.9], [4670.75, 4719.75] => -1.1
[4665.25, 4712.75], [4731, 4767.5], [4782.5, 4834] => -0.6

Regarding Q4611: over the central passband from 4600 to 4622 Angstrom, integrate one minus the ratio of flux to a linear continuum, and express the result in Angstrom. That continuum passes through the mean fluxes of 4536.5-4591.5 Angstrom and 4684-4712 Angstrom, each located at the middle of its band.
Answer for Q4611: -0.7 Angstrom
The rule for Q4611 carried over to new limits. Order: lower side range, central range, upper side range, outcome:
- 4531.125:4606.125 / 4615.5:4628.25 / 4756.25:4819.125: -0.3 Angstrom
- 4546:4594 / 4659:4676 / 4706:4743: 0.1 Angstrom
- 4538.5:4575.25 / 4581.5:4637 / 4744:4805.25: -1.2 Angstrom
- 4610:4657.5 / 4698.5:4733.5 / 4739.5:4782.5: 1.3 Angstrom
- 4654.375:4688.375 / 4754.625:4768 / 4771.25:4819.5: 0.4 Angstrom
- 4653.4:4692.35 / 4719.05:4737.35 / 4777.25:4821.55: -0.1 Angstrom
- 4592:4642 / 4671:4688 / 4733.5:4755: 0.2 Angstrom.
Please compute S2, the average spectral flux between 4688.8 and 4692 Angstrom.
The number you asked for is 31.4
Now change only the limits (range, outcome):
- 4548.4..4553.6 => 28.9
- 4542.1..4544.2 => 34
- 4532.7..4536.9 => 28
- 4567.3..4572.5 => 30.5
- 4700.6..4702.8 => 31.6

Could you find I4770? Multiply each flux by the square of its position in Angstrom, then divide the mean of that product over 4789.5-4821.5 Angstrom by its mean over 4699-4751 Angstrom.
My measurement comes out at 1.03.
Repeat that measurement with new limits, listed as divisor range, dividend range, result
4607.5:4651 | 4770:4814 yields 1.08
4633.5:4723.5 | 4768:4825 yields 1.08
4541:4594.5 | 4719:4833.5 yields 1.13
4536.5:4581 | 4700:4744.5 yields 1.10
